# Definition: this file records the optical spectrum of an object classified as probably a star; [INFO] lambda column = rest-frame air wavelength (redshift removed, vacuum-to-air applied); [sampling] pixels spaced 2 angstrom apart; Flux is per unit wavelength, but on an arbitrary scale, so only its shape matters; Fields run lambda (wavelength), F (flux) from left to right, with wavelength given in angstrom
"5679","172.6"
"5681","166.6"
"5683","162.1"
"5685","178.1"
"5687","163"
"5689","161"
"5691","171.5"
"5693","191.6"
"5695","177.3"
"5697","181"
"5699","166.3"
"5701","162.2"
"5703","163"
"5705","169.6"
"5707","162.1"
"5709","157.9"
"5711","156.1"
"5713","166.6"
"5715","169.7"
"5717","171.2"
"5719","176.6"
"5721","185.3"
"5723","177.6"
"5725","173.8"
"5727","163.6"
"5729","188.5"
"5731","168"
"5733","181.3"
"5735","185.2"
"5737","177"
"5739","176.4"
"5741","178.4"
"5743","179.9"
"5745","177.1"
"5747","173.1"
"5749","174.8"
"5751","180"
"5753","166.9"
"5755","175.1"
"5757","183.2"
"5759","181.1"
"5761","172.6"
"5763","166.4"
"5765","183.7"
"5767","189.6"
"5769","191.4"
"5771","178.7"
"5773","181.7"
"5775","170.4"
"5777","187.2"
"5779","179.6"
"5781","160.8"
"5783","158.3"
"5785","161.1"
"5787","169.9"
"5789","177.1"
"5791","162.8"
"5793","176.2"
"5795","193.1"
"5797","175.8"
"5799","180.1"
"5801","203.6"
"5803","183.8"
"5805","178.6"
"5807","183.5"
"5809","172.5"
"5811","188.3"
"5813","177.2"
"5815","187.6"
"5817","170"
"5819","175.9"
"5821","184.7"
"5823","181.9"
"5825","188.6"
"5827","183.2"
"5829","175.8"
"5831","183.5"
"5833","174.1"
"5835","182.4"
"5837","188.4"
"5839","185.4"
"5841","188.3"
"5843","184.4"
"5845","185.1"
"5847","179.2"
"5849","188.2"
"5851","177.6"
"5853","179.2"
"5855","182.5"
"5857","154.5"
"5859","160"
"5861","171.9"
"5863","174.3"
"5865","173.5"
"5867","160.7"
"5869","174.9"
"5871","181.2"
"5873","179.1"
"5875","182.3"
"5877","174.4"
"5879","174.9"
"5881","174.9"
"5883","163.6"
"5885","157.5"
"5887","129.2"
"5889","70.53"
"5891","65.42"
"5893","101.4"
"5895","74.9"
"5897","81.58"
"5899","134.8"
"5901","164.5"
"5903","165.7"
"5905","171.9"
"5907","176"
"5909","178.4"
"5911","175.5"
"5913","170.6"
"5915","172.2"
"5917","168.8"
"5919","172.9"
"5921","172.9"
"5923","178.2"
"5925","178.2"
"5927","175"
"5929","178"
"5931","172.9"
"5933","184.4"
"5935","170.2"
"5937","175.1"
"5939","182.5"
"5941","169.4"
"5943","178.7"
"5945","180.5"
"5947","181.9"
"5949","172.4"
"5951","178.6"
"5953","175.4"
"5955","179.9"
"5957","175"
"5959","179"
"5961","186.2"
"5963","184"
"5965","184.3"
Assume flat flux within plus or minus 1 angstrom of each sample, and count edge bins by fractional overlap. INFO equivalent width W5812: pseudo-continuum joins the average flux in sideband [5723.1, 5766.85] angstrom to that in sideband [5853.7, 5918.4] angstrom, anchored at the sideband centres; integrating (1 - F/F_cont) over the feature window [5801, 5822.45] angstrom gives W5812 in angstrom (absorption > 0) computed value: -1.94 angstrom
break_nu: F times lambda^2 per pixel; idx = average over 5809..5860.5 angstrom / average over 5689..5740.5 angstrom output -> 1.1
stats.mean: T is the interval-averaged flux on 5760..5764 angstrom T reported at 170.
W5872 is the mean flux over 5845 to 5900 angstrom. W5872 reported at 153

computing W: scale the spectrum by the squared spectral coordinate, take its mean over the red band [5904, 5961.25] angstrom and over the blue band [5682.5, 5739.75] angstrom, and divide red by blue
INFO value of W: 1.1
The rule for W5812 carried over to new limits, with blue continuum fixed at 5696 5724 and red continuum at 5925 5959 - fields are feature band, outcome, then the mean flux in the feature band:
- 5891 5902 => 4.27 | 107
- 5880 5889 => 1.45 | 147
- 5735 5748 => -0.58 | 178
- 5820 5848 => -1.61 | 183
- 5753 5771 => -0.93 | 180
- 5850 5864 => 0.21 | 171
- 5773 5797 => -0.20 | 173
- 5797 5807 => -0.76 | 185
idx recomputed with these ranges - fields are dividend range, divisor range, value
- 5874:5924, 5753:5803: 0.88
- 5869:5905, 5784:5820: 0.82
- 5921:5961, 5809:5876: 1.03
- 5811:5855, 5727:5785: 1.06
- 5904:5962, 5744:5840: 1.03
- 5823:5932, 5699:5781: 0.99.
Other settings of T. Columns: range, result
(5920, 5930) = 176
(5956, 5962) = 180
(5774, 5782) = 174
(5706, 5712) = 159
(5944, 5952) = 178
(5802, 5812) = 181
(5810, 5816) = 184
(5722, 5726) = 176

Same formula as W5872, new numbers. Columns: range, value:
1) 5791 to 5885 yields 179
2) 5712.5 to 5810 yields 177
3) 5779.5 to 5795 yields 169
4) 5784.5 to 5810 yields 179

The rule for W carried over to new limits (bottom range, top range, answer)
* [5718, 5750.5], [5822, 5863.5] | 1.05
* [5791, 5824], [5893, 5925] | 0.89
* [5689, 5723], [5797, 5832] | 1.11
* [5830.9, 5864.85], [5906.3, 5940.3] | 1.01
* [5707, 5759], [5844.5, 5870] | 1.04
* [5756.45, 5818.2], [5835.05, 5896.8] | 0.92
